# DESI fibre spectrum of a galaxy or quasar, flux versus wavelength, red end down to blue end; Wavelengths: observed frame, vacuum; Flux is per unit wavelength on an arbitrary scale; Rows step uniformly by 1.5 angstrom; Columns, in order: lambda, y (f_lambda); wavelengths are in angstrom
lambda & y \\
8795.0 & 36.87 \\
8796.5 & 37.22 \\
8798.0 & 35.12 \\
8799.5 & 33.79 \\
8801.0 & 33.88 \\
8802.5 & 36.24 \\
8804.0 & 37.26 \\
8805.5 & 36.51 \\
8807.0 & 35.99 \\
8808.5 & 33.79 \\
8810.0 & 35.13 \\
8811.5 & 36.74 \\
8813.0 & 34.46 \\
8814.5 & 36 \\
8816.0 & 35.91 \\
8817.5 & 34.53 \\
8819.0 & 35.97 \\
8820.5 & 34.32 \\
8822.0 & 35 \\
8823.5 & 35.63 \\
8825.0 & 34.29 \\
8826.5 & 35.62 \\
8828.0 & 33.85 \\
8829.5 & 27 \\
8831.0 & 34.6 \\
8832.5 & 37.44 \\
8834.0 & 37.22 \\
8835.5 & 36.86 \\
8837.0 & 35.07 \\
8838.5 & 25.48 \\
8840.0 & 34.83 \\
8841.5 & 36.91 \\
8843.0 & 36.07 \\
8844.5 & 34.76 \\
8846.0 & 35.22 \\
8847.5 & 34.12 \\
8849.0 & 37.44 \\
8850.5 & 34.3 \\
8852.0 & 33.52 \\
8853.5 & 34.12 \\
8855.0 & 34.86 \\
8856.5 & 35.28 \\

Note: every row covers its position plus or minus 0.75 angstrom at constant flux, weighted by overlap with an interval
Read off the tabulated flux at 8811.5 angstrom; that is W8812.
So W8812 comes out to 36.74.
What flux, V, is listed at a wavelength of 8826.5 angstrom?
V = 35.62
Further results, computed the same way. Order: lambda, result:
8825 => 34.29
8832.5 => 37.44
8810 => 35.13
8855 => 34.86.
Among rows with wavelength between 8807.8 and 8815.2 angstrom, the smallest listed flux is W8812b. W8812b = 33.79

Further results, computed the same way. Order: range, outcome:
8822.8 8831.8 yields 27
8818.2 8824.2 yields 34.32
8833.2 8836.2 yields 36.86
